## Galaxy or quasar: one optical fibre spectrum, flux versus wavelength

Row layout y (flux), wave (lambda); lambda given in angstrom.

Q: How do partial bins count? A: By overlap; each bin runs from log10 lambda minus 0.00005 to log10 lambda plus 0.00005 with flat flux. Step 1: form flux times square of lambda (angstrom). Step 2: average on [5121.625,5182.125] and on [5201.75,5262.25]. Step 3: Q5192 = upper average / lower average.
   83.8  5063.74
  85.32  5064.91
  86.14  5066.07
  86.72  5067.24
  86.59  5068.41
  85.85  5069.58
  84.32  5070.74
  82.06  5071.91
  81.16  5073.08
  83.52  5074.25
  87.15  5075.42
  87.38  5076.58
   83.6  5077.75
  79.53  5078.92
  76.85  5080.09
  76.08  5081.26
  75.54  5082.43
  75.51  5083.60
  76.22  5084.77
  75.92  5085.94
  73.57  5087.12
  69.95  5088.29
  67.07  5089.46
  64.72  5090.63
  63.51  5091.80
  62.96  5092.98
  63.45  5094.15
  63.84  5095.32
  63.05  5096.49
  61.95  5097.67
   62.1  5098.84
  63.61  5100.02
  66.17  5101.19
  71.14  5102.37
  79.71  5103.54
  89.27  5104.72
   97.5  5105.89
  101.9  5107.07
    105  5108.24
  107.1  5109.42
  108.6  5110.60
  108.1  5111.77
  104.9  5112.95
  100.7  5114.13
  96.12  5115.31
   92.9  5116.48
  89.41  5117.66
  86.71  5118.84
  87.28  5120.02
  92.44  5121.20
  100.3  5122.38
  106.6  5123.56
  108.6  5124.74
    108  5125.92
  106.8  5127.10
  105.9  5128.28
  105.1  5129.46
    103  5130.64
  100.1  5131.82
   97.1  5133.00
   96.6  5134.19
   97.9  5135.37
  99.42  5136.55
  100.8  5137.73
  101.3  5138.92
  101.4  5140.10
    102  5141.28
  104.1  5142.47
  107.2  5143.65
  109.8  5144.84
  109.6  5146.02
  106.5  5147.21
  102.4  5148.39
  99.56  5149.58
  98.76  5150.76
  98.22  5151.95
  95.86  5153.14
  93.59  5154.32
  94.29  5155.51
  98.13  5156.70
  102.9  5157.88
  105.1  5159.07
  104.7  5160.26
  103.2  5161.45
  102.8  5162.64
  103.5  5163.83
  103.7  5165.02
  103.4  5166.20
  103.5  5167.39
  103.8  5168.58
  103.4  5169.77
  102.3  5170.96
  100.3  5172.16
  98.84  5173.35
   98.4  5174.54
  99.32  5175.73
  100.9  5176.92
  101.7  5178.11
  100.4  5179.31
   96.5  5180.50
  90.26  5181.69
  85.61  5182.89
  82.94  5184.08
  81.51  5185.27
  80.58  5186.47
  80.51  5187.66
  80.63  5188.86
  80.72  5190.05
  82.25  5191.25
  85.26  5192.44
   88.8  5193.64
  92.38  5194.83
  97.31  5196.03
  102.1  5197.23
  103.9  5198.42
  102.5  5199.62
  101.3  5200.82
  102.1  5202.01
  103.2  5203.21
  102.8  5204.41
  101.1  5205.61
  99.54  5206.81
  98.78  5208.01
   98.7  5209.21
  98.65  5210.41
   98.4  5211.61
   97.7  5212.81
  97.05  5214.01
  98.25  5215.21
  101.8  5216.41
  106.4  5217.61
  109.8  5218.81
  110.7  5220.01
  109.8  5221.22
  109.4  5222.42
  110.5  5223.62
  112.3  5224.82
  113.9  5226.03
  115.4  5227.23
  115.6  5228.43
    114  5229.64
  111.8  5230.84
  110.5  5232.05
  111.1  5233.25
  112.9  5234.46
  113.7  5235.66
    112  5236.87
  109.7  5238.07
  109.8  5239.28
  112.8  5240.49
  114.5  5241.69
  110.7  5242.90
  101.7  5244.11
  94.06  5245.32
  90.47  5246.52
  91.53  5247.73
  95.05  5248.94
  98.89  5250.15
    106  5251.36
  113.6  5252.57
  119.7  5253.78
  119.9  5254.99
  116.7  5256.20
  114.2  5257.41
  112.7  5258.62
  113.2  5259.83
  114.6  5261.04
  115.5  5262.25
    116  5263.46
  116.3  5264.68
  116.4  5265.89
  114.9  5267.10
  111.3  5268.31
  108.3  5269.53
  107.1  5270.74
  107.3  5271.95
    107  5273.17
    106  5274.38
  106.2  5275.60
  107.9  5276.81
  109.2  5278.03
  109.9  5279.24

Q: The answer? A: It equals 1.09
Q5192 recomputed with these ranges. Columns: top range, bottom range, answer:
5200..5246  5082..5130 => 1.30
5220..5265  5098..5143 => 1.20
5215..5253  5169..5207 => 1.16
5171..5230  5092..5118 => 1.22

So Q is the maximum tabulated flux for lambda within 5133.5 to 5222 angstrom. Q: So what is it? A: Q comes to 110.7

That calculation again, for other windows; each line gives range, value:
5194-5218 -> 106.4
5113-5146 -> 109.8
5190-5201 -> 103.9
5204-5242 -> 115.6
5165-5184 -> 103.8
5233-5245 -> 114.5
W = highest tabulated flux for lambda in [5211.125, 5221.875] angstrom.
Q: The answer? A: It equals 110.7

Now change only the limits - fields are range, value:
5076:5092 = 87.38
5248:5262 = 119.9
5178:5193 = 101.7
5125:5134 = 108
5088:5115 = 108.6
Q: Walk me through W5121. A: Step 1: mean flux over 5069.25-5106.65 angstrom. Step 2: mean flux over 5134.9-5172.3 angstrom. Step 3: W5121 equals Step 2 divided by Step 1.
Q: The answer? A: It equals 1.4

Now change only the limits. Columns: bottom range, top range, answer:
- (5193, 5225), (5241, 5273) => 1.07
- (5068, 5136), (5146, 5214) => 1.13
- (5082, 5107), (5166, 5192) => 1.31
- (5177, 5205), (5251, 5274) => 1.22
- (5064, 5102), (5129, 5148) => 1.37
